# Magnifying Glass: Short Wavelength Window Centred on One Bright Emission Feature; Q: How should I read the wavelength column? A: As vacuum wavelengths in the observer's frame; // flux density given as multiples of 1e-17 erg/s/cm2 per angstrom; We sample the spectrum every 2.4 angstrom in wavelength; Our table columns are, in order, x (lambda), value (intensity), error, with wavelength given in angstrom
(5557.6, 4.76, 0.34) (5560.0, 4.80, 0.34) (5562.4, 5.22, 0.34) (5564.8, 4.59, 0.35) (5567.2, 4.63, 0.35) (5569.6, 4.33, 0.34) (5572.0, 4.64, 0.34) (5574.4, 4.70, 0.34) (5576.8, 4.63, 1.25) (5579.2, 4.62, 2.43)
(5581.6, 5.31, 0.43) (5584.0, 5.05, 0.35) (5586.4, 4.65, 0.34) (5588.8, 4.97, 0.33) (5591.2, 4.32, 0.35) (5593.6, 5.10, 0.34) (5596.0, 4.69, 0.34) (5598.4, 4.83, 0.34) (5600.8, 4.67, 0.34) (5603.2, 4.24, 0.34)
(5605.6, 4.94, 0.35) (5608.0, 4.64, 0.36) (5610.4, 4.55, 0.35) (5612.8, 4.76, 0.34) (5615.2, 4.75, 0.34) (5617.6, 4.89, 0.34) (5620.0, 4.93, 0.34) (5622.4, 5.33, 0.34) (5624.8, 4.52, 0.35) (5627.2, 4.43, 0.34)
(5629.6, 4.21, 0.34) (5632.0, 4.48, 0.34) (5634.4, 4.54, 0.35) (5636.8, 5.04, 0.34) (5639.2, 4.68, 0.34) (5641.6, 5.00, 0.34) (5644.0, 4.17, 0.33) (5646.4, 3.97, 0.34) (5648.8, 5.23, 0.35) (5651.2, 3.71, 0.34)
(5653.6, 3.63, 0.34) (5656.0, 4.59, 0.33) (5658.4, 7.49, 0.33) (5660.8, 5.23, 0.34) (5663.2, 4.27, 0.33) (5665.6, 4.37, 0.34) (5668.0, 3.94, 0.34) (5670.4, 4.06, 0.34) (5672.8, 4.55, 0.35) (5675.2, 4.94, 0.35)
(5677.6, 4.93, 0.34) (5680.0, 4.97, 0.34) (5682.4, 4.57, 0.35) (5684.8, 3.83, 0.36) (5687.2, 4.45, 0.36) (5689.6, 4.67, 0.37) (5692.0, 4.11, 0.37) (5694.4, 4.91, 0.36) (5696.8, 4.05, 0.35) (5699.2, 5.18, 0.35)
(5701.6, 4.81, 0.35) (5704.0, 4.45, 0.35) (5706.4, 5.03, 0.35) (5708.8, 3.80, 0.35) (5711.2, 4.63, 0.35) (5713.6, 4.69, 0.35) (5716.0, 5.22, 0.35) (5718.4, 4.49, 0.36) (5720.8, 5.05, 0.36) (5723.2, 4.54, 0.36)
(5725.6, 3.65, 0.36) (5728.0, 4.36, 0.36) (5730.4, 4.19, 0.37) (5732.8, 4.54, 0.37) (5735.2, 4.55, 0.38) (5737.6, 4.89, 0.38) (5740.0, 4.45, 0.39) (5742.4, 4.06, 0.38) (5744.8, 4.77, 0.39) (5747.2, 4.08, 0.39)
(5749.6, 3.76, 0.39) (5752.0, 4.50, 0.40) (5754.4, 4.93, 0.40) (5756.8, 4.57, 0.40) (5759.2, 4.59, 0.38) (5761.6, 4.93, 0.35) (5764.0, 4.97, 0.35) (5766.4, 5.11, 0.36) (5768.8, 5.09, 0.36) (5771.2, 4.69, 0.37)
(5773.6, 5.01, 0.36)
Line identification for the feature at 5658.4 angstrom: H-beta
